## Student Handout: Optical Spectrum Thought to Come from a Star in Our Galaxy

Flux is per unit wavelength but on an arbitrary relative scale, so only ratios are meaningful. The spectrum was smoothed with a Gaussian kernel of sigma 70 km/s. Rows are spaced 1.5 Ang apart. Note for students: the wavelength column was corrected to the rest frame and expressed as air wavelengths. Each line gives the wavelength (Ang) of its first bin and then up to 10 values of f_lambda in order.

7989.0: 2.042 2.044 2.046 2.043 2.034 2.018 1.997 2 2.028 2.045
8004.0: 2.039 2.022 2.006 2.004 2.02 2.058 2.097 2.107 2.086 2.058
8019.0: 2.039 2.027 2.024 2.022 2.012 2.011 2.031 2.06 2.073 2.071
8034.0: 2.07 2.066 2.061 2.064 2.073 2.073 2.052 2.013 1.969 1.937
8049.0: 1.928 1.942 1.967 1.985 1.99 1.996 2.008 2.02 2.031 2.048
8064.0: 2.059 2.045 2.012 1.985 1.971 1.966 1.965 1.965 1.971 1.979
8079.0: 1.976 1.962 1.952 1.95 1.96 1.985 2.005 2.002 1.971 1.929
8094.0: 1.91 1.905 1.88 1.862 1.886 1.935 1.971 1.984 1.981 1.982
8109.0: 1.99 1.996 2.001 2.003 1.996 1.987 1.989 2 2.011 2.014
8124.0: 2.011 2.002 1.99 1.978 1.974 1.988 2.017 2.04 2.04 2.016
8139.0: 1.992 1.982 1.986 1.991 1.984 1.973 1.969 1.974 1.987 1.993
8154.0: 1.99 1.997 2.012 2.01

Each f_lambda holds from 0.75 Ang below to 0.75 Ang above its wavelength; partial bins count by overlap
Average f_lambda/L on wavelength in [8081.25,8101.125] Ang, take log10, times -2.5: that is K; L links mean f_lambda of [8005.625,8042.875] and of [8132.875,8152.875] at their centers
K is 0.045 mag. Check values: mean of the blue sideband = 2.05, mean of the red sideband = 2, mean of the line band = 1.94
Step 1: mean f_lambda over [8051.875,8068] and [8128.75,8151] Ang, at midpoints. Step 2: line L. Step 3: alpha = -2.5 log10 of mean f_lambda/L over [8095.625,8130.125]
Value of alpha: 0.02 mag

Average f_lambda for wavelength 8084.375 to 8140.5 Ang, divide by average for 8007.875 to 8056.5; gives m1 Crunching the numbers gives 1.0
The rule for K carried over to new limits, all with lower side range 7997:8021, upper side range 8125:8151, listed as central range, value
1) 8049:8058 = 0.03 mag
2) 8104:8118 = 0.01 mag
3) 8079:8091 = 0.02 mag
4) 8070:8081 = 0.03 mag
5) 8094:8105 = 0.05 mag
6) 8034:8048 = -0.01 mag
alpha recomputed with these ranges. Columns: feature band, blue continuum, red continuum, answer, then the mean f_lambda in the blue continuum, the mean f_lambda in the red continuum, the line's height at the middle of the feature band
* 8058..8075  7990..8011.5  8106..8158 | 0.00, 2.03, 2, 2.01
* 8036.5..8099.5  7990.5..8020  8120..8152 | 0.02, 2.04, 2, 2.02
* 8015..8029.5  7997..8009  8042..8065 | -0.01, 2.02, 2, 2.01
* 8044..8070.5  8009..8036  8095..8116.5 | 0.01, 2.05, 1.96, 2.01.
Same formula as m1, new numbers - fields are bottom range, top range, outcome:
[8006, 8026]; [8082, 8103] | 0.95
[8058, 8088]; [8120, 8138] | 1.01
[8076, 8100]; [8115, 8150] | 1.03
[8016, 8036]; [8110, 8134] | 0.98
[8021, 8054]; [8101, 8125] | 0.98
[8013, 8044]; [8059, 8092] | 0.97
